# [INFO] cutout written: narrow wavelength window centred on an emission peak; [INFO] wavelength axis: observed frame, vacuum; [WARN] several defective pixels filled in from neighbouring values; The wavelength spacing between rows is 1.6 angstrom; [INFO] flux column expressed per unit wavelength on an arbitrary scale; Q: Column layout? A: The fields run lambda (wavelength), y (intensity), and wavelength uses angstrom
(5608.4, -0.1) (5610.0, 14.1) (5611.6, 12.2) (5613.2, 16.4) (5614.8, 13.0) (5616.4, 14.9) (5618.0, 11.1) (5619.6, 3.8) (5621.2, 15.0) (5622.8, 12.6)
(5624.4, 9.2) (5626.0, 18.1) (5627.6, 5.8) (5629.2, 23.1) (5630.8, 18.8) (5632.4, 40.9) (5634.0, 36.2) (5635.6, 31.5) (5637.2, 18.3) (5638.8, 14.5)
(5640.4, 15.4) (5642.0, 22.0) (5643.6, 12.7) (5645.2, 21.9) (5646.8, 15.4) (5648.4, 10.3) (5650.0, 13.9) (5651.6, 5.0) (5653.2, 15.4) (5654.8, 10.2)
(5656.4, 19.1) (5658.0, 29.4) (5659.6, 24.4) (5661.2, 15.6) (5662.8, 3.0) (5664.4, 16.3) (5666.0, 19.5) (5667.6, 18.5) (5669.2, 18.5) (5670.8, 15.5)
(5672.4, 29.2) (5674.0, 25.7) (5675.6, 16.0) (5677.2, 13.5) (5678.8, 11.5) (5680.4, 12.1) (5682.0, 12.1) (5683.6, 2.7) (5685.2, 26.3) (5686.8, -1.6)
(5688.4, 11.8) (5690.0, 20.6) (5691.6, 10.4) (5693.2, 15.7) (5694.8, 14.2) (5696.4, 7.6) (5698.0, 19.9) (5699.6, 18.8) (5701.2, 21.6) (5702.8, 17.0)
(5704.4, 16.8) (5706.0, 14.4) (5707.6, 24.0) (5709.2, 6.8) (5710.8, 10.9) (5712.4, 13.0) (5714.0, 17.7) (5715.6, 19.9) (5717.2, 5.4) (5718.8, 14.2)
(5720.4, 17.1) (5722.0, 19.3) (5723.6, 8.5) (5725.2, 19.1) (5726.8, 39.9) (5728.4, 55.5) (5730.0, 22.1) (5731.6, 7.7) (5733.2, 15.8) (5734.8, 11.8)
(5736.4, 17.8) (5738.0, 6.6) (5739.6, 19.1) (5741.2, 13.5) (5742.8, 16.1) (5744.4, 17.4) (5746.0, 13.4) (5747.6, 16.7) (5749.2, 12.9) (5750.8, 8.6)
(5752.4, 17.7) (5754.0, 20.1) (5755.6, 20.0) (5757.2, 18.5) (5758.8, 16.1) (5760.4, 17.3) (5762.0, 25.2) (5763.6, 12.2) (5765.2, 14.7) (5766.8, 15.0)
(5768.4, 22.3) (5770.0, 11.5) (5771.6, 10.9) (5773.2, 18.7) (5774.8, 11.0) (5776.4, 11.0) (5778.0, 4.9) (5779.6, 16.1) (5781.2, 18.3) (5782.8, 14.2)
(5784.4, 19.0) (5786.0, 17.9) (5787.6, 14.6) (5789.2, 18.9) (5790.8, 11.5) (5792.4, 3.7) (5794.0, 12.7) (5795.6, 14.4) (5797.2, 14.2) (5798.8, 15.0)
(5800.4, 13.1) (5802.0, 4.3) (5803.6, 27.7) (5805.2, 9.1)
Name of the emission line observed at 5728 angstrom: [O III] 5007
